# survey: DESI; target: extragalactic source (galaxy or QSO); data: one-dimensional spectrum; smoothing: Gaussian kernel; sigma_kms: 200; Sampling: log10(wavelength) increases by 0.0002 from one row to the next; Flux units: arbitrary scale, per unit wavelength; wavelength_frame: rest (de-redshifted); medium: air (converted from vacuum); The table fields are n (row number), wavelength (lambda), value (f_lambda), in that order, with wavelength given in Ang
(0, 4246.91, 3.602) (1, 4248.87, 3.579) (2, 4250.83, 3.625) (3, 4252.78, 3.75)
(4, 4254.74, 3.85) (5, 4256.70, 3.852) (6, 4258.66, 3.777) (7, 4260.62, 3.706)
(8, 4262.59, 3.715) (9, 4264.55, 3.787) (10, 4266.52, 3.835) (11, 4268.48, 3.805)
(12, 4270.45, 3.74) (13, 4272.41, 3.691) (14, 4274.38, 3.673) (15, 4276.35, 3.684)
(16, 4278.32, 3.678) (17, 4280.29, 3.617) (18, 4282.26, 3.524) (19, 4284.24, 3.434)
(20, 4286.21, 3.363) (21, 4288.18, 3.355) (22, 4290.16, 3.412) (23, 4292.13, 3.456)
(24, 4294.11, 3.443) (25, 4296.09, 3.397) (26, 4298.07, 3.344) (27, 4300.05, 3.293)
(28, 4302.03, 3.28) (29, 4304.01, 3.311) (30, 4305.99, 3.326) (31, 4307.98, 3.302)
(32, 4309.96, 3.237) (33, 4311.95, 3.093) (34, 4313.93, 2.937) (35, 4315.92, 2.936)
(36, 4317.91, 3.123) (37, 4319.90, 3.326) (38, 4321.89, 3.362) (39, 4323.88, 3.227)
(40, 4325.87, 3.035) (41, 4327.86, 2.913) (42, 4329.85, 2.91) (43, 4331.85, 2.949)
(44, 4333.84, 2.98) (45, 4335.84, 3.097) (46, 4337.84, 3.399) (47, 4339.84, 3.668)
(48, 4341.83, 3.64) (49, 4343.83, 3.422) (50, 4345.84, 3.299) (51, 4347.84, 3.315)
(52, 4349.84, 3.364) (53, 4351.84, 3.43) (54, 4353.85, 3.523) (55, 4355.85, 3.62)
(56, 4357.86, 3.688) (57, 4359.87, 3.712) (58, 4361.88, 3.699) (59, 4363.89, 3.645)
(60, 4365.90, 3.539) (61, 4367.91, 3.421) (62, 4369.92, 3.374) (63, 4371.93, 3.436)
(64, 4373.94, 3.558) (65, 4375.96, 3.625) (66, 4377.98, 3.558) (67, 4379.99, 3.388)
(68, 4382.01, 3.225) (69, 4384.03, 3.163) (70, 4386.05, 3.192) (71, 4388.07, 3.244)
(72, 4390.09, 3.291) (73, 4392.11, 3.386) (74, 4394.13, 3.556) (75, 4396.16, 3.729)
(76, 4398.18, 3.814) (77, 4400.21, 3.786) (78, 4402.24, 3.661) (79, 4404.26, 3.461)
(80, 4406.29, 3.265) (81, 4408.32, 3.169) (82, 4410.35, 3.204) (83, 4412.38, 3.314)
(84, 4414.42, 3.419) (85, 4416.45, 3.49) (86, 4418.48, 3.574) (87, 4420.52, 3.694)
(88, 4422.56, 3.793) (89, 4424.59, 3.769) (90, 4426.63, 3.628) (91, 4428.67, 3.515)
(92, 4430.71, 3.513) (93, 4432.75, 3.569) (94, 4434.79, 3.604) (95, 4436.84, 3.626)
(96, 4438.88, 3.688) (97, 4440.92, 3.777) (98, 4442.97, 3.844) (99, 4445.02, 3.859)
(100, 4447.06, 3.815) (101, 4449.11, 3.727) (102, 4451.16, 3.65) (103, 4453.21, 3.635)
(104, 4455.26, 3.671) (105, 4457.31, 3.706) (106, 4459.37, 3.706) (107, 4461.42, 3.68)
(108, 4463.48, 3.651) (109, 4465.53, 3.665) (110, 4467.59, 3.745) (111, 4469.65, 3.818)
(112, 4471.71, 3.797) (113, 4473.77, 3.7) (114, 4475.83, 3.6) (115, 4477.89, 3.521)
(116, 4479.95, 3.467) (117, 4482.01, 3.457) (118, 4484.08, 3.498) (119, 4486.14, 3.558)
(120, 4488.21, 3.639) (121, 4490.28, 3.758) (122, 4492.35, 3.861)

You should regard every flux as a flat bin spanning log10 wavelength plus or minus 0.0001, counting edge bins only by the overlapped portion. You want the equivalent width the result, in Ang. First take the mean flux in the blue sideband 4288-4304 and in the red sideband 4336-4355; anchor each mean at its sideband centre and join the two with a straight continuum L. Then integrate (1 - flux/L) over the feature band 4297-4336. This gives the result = 2.83 Ang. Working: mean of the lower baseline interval 3.37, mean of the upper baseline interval 3.44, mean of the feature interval 3.15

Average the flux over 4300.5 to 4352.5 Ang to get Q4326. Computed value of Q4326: 3.23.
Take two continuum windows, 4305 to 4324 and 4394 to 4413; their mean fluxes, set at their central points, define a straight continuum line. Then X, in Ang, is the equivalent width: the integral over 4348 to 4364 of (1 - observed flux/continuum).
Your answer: -1.1 Ang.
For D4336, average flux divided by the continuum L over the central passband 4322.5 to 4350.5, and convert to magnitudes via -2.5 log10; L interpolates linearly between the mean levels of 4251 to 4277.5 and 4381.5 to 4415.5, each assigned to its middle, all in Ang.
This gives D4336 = 0.107 mag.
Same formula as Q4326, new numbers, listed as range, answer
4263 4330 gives 3.39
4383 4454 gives 3.56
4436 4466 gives 3.72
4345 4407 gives 3.48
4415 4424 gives 3.64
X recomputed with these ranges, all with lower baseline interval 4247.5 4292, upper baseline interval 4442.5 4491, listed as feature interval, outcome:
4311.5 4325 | 1.9 Ang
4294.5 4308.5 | 1.3 Ang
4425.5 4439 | 0.3 Ang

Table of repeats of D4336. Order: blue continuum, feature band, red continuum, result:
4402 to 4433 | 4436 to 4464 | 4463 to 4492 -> -0.04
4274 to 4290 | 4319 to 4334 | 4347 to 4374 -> 0.14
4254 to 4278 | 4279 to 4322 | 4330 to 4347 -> 0.07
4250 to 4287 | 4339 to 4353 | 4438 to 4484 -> 0.07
